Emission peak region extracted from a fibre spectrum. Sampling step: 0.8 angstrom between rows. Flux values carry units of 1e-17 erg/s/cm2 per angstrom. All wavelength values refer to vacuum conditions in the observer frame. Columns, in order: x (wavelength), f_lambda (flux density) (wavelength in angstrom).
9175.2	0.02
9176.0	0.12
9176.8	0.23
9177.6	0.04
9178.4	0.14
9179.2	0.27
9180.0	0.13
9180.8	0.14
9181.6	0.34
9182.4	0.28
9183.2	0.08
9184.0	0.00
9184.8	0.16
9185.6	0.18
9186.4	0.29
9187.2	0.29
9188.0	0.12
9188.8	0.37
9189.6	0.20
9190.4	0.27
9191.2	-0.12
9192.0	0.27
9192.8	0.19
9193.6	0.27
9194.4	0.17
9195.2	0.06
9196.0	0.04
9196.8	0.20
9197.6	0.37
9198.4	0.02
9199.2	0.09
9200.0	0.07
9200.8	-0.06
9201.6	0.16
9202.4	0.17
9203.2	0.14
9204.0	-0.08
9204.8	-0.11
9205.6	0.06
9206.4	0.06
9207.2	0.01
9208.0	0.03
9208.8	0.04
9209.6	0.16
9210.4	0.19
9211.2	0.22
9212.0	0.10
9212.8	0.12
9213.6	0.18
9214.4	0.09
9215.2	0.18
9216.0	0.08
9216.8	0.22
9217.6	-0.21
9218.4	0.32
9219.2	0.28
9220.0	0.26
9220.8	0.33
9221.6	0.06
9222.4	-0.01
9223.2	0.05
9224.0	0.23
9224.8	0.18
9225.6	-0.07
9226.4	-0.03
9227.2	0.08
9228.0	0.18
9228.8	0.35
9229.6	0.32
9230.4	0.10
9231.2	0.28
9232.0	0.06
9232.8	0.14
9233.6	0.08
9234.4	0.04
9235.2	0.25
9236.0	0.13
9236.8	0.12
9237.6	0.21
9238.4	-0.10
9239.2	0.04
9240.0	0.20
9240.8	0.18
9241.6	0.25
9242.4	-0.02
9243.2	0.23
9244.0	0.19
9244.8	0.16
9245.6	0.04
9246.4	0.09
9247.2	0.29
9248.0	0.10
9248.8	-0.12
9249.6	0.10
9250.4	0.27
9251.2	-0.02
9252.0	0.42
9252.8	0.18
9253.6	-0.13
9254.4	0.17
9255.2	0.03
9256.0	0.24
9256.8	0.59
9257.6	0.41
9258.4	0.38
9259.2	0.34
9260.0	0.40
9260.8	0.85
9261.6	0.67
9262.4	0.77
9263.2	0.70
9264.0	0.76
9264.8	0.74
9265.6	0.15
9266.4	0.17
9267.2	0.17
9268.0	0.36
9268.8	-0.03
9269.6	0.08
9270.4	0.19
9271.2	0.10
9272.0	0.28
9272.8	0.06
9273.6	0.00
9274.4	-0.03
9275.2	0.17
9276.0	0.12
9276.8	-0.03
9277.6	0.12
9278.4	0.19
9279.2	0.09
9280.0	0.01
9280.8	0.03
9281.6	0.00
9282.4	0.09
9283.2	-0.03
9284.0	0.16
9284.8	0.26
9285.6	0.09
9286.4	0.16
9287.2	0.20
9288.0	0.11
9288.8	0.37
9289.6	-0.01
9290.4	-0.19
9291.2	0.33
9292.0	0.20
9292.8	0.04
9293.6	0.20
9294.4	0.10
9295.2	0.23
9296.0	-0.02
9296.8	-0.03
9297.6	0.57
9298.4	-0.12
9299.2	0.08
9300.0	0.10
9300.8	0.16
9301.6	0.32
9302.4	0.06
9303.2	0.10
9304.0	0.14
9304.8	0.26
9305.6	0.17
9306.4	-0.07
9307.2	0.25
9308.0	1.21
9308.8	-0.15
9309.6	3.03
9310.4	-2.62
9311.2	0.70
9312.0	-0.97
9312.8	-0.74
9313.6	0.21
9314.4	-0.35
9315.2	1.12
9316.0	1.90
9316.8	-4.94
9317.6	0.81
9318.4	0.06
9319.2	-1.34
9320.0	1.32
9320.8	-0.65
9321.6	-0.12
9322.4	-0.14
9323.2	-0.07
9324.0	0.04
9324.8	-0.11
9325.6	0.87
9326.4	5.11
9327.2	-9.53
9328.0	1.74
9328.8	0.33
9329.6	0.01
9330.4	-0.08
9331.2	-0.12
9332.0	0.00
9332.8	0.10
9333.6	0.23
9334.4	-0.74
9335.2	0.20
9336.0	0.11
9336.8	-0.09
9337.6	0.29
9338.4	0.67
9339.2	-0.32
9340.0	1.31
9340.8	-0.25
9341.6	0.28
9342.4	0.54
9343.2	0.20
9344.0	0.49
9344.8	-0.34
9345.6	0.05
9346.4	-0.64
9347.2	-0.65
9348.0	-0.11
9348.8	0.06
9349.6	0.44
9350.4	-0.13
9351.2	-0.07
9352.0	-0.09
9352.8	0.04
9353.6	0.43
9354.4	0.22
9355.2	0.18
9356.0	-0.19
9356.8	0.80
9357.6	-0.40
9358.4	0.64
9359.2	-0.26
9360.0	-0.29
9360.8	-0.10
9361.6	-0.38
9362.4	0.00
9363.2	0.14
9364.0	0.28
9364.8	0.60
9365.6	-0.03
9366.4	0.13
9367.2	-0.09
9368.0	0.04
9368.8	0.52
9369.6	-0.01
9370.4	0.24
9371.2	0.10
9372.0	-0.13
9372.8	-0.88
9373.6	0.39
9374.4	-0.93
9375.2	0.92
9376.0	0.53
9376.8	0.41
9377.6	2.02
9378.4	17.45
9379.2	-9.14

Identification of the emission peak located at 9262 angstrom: H-beta 4861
